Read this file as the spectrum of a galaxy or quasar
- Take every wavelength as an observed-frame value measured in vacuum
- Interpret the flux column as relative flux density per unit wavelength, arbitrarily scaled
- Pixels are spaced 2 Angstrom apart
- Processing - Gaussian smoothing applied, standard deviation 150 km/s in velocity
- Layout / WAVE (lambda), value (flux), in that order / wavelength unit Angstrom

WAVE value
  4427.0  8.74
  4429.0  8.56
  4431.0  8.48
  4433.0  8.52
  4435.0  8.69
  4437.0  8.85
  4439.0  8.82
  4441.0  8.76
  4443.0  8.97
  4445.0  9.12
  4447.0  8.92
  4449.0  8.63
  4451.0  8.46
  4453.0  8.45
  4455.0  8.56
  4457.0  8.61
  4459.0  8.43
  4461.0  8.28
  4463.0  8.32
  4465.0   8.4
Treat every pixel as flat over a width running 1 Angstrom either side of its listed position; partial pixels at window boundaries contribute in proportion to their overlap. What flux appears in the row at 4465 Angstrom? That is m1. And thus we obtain 8.4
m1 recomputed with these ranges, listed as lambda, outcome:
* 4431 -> 8.48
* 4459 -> 8.43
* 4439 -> 8.82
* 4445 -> 9.12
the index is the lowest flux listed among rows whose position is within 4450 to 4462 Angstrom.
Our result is 8.28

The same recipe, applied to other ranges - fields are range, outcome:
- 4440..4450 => 8.63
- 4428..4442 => 8.48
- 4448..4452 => 8.46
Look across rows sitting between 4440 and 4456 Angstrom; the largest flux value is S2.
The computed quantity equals 9.12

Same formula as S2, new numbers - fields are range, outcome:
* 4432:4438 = 8.85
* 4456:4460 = 8.61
